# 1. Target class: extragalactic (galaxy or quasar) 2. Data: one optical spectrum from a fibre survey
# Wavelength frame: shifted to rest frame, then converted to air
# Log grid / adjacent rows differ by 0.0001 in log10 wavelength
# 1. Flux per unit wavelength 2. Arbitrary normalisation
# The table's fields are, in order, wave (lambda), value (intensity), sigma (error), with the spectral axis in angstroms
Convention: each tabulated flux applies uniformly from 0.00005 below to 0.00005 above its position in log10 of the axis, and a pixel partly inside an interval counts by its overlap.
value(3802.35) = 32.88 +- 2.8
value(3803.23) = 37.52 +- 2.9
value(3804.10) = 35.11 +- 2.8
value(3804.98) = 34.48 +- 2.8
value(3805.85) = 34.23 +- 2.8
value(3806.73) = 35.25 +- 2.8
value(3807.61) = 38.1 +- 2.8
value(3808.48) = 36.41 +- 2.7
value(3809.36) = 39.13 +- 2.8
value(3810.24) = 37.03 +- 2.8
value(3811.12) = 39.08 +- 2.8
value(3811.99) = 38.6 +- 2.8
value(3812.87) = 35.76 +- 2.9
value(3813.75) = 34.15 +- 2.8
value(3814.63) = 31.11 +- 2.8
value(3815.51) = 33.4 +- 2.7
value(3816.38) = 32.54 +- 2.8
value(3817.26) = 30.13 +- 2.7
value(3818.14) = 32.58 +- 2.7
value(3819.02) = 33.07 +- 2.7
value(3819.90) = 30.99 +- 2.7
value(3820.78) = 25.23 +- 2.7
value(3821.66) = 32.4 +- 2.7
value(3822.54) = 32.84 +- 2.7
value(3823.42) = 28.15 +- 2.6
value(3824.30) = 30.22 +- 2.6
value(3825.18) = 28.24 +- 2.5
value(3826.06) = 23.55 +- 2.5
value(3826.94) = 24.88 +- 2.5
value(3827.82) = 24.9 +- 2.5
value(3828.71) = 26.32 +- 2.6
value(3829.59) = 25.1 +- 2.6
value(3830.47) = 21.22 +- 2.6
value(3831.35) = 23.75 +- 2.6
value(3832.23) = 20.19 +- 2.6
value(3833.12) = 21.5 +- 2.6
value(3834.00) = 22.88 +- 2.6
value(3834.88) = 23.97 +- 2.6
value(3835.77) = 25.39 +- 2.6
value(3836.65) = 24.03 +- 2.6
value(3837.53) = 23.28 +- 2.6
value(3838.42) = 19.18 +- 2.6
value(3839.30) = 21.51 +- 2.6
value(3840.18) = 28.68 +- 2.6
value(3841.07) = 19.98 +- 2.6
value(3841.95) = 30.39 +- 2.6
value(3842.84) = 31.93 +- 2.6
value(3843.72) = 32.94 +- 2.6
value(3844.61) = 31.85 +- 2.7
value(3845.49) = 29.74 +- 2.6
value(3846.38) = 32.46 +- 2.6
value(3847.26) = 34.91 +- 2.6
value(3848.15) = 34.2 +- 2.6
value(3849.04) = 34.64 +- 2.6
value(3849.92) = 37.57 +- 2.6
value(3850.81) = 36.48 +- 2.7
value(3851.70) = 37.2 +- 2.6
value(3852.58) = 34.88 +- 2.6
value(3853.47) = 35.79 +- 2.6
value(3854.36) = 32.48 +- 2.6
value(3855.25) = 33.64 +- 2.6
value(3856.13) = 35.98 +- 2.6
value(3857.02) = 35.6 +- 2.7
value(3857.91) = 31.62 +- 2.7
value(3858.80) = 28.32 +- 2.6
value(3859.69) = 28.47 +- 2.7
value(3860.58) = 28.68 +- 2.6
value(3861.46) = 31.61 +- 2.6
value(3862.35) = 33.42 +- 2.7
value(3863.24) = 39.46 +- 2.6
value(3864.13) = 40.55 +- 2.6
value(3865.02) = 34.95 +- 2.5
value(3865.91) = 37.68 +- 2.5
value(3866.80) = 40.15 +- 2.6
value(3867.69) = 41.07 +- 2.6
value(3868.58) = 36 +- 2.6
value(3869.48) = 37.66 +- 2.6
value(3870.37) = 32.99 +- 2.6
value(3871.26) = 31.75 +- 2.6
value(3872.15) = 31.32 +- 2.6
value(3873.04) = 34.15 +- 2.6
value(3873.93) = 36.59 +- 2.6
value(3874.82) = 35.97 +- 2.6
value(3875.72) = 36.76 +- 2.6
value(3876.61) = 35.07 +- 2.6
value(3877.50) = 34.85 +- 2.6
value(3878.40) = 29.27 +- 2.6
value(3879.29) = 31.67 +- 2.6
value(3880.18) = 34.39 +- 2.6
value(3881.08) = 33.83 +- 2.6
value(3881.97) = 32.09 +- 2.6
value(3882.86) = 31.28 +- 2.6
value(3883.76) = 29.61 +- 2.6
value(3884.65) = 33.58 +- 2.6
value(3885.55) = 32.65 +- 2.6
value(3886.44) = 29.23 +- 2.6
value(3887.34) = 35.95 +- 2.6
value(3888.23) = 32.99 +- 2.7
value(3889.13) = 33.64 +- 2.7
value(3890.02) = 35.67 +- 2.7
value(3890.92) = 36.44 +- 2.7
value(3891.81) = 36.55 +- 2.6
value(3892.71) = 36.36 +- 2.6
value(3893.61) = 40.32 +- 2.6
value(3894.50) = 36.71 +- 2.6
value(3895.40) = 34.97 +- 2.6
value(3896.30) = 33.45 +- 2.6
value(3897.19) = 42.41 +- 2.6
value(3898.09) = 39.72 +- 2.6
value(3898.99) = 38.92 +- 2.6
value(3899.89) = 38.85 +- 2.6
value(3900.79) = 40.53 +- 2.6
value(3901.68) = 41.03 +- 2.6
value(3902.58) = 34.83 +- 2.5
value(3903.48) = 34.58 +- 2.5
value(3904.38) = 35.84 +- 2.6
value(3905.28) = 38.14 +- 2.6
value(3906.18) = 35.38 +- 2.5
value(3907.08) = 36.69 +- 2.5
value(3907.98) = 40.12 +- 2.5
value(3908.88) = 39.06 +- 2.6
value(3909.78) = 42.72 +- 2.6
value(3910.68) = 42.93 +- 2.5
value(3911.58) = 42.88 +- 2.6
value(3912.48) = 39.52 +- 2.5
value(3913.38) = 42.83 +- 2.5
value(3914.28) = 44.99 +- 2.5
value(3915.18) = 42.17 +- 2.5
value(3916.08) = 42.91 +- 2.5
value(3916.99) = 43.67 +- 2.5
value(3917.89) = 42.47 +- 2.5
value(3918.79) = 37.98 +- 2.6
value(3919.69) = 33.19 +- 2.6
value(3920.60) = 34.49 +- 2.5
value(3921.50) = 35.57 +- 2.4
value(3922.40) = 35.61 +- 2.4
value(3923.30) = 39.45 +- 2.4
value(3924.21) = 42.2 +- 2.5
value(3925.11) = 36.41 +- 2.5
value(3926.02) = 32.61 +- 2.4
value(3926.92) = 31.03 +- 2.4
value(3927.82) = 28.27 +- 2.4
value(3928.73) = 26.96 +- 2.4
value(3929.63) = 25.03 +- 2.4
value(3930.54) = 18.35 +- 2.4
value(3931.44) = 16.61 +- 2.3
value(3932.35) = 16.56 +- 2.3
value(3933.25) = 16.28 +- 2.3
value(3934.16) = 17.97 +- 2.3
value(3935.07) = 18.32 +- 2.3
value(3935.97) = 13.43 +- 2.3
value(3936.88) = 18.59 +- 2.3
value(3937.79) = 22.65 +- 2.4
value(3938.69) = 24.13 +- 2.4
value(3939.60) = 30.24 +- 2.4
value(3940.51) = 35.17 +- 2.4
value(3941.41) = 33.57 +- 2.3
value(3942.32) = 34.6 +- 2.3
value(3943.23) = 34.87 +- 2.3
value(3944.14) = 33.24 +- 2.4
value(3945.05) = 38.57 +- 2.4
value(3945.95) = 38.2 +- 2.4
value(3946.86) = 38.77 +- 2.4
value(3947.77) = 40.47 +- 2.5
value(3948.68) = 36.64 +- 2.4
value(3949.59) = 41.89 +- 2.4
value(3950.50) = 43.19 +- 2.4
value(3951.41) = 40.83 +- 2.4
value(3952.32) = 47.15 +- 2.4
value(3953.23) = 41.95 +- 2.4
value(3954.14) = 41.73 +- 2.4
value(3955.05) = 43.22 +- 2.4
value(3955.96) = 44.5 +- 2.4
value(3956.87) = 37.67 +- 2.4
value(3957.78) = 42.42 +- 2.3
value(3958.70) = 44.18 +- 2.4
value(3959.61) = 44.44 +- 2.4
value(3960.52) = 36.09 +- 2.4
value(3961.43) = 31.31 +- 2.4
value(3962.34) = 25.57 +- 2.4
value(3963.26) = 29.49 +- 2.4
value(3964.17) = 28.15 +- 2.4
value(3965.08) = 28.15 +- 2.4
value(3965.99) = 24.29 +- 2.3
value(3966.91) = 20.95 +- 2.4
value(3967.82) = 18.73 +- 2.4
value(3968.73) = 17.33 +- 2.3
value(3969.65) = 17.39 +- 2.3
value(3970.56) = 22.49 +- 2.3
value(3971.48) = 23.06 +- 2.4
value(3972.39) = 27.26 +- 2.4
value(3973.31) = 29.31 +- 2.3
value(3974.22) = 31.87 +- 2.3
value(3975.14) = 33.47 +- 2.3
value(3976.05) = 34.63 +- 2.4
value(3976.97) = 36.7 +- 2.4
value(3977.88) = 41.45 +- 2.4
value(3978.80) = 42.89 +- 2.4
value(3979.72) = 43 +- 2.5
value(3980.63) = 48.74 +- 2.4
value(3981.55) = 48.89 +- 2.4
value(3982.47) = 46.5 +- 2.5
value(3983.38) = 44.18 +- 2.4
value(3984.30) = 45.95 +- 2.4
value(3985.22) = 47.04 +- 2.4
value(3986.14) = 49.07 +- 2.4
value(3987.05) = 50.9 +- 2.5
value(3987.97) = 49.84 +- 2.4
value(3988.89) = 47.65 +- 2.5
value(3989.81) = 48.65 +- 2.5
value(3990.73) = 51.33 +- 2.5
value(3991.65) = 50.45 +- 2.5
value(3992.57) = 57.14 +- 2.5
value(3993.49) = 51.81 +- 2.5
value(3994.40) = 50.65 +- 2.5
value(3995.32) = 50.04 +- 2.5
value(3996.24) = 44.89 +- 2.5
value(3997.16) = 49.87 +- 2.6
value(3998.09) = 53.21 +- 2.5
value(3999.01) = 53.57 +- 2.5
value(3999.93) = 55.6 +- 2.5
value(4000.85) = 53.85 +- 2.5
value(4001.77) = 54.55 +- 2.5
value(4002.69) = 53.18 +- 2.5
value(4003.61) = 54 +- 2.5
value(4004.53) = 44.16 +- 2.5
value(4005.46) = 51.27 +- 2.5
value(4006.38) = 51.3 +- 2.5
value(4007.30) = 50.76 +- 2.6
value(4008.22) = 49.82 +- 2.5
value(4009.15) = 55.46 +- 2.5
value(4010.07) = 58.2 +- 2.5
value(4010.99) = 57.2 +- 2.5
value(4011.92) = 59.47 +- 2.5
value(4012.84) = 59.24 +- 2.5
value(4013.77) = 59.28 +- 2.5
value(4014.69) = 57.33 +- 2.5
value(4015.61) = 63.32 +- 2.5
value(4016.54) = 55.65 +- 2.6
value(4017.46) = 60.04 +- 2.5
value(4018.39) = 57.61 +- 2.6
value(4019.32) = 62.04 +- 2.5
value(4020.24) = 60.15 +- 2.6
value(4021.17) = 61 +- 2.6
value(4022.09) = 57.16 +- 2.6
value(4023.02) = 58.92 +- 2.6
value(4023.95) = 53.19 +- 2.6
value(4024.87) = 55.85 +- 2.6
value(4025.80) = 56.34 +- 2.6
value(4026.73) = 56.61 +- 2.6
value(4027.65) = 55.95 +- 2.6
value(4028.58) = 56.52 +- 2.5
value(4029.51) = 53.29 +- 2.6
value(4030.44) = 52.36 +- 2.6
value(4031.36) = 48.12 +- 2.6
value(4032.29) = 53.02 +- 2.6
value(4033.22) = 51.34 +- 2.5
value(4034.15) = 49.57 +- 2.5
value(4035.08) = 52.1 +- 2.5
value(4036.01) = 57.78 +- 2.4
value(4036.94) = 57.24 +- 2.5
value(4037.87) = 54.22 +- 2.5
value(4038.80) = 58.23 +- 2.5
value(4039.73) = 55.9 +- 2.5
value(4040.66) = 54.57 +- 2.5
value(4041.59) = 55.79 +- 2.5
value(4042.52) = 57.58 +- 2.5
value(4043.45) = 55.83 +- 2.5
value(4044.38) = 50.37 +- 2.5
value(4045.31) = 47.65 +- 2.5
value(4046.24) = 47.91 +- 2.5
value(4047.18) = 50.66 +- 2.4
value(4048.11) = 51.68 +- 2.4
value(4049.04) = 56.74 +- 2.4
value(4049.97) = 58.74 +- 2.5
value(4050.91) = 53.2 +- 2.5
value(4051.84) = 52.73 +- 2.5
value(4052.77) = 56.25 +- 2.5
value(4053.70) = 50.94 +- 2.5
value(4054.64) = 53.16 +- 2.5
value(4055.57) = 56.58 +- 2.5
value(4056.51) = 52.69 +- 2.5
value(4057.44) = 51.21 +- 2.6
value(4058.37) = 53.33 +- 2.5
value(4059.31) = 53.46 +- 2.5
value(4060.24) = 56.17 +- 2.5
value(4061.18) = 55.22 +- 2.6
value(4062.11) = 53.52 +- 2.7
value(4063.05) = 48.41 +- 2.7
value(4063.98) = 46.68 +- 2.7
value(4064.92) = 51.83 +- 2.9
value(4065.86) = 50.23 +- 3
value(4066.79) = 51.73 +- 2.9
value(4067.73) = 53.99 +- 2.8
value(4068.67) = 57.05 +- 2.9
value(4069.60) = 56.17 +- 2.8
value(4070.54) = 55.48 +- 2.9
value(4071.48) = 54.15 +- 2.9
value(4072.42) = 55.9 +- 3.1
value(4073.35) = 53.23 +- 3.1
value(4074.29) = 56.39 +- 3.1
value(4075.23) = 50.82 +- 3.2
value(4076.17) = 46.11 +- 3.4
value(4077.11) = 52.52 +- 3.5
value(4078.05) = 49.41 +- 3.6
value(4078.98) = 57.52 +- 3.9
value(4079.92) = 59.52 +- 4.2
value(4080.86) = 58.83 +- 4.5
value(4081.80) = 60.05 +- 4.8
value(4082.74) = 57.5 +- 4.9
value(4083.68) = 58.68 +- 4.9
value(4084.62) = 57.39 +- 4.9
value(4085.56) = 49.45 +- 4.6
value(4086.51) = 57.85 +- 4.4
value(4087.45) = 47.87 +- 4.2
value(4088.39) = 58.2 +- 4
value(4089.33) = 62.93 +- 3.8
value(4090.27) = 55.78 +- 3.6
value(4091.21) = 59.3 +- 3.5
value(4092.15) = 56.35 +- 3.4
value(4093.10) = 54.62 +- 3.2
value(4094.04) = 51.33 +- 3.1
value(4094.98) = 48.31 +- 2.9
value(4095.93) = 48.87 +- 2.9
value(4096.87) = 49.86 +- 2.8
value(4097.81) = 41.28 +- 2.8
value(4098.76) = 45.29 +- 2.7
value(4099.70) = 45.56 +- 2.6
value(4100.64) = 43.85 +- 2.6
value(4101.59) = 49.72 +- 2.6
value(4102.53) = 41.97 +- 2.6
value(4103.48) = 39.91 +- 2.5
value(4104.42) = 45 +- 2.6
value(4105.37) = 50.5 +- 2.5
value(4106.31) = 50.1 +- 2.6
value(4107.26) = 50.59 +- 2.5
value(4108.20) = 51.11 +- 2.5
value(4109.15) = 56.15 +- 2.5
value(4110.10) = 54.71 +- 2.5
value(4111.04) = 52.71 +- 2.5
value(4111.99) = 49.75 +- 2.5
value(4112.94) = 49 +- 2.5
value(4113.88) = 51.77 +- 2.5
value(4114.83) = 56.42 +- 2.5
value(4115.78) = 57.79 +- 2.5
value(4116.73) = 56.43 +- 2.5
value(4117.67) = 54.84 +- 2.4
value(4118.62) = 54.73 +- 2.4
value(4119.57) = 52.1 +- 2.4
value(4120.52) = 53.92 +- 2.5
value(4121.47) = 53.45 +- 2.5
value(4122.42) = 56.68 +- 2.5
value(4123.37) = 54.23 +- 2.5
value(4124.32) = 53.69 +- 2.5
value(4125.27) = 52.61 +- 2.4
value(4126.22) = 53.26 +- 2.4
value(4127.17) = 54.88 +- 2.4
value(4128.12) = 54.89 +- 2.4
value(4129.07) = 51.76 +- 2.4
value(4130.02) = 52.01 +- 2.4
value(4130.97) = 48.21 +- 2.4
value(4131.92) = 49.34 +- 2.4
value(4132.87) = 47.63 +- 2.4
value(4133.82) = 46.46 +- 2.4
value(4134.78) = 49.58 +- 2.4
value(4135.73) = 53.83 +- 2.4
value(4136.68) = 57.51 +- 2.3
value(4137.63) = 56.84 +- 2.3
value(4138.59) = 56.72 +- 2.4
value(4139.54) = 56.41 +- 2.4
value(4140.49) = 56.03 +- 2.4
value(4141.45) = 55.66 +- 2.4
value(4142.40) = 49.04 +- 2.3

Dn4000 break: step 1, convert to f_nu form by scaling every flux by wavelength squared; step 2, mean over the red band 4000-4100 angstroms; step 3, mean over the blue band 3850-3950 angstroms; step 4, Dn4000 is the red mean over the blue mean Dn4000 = 1.70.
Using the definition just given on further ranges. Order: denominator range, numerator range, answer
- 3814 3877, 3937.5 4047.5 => 1.60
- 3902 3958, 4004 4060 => 1.65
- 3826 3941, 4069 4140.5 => 1.81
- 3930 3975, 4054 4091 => 1.88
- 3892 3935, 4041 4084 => 1.64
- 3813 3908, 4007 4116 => 1.83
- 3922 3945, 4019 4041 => 2.12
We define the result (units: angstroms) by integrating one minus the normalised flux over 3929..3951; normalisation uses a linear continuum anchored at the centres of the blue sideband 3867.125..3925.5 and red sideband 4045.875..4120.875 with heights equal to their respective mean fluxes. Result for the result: 6.5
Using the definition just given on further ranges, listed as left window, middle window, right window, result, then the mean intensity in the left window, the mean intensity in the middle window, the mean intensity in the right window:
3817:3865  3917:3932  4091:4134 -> 1.5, 29.7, 32.5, 51.1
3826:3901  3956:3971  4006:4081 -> 5.0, 32.3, 29.7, 54.6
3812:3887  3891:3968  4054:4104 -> 7.4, 31.3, 34.8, 52.7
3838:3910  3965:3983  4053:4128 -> 4.6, 34.4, 32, 52.8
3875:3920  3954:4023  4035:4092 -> 2.4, 37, 45.3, 54.3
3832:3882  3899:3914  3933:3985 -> -2.9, 32.1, 39.2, 33.8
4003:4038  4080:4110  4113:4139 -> 1.2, 55.4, 51.9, 53.3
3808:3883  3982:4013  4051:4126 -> -4.5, 31.6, 51.4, 52.8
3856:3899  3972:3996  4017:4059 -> 1.7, 34.7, 44.7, 54.7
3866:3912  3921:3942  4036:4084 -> 7.1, 36.1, 26.8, 54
